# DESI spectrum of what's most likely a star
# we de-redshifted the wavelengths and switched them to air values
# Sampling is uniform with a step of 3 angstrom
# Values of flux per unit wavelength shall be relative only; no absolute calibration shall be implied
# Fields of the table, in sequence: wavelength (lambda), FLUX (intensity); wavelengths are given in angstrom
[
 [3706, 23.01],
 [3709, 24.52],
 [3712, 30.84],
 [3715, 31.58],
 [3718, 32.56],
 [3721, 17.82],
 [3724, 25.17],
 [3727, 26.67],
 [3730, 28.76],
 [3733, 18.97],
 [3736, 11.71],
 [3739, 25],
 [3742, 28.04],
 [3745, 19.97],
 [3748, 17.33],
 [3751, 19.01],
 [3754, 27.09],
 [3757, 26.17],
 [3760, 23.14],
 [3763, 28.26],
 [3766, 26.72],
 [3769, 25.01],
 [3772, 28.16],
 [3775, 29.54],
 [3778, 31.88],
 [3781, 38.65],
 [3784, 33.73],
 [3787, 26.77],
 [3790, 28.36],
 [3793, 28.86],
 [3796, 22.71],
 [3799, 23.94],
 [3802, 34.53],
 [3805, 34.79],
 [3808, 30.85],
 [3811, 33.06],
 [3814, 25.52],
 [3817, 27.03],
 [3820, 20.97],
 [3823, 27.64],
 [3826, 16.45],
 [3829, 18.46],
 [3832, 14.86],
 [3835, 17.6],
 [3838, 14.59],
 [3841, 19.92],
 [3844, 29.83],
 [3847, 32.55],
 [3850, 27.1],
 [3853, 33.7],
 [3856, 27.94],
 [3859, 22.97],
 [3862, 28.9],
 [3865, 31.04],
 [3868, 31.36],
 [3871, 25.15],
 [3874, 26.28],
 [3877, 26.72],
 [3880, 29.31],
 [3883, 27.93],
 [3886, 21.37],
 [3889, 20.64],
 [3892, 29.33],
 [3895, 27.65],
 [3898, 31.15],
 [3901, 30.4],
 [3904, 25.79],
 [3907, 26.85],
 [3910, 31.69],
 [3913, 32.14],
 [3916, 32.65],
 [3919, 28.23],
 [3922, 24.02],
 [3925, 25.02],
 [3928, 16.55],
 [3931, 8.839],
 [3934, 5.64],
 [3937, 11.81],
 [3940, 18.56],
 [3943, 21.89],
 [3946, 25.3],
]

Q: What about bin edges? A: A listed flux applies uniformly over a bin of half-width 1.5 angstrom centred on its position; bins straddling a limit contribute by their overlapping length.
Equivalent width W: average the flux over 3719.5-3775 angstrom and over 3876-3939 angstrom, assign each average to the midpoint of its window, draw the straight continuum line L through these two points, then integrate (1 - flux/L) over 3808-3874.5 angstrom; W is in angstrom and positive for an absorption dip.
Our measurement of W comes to -3.2 angstrom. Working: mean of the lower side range 23.7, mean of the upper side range 24.4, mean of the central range 25.2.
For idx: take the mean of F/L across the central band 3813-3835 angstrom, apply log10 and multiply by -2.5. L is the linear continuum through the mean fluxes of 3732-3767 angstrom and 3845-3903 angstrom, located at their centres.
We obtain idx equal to 0.21 mag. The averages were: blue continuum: 22.6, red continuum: 28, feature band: 21.2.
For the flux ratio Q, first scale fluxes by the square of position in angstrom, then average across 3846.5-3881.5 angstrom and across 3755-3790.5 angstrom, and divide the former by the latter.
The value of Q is 1.03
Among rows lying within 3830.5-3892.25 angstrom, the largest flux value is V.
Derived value 33.7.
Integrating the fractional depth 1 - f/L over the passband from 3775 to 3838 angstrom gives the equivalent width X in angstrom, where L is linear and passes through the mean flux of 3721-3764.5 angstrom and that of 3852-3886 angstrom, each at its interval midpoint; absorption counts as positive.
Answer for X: -3.1 angstrom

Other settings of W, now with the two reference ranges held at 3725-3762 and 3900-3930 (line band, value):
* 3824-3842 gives 5.60 angstrom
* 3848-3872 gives -2.86 angstrom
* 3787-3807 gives -3.88 angstrom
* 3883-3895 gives 0.71 angstrom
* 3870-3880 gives -0.23 angstrom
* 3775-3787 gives -4.77 angstrom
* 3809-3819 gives -1.55 angstrom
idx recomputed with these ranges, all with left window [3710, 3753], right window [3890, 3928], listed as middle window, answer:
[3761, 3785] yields -0.20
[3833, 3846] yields 0.27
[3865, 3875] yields -0.04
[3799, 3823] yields -0.13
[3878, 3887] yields 0.04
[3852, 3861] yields -0.04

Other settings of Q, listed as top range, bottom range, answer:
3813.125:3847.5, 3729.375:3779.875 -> 0.93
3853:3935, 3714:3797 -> 1.08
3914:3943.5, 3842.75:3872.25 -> 0.69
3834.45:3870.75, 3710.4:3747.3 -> 1.16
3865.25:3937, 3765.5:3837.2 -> 0.99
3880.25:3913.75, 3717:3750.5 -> 1.33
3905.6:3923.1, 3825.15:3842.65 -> 1.79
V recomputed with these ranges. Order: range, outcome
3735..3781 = 38.65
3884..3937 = 32.65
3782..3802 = 34.53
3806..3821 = 33.06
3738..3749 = 28.04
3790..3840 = 34.79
